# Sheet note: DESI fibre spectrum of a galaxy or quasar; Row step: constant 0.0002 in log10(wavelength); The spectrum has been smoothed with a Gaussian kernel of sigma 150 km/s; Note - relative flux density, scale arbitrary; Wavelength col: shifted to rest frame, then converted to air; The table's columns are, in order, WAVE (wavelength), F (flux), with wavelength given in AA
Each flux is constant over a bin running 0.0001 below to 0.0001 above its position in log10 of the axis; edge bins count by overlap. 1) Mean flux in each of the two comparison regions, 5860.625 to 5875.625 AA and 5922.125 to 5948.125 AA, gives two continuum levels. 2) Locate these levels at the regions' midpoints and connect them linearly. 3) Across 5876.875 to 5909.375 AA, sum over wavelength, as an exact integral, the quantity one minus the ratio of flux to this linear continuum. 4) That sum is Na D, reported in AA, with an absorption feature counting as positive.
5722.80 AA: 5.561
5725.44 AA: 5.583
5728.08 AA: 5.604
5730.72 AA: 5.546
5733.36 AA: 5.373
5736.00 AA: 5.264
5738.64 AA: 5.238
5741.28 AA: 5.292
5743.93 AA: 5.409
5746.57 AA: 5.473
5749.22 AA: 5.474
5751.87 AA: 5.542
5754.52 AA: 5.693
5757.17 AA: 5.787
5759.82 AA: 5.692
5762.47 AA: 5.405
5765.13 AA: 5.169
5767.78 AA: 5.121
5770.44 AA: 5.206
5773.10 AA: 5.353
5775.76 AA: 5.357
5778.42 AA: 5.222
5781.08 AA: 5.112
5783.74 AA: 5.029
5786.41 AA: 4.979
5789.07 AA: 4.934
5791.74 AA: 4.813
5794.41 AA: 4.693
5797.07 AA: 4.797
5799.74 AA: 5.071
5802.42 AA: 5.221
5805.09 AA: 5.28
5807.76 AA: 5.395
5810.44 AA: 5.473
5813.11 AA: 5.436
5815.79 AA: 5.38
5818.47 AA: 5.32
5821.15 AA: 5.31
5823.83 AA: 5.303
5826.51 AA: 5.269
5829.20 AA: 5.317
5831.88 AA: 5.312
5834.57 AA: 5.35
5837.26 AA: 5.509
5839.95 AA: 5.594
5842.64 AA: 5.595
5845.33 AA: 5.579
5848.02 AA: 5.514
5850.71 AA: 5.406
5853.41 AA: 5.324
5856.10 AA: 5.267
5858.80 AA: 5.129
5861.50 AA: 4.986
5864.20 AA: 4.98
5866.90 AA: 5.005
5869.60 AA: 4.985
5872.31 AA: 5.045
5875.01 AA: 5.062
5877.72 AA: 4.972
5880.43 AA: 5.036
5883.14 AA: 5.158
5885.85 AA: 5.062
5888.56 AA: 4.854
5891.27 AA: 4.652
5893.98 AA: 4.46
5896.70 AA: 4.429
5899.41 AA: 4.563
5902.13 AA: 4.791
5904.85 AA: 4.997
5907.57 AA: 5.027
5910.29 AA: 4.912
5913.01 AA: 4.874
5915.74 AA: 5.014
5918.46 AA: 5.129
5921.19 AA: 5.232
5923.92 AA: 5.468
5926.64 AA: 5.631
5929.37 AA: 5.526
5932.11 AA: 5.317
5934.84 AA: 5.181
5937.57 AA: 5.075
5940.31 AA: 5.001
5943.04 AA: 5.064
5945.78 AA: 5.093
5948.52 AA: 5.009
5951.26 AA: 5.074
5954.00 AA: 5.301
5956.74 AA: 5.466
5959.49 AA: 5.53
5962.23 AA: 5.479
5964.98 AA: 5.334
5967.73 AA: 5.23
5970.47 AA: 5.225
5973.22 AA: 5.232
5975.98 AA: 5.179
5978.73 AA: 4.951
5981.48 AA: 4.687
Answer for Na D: 1.7 AA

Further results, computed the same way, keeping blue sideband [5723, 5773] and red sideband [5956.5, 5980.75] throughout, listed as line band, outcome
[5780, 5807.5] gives 2.0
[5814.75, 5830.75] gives 0.2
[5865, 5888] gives 1.3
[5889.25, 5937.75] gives 2.7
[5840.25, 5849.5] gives -0.3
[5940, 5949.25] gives 0.4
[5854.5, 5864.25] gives 0.4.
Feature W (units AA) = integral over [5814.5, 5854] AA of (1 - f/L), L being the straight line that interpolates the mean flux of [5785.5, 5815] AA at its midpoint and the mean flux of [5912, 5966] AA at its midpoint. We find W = -2.0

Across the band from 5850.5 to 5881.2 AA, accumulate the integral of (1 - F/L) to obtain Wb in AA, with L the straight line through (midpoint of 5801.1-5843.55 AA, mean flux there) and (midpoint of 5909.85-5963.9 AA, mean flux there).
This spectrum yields 1.3 AA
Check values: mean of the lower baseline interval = 5.38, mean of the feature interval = 5.09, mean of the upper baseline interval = 5.22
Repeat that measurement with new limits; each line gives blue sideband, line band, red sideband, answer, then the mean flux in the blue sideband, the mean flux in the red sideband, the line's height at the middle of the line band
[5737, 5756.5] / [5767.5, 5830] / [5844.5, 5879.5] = 1.6 AA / 5.45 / 5.17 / 5.32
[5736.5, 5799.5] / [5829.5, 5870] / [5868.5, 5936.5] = -1.6 AA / 5.25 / 5.02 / 5.11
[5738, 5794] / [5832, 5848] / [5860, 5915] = -1.5 AA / 5.29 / 4.89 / 5.05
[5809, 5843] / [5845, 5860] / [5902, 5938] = -0.1 AA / 5.39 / 5.17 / 5.33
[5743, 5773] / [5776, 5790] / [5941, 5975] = 0.9 AA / 5.45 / 5.25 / 5.42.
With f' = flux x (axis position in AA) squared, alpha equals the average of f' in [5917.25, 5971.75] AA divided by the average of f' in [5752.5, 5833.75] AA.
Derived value 1.06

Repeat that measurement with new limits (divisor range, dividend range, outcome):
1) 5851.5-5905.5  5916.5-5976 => 1.09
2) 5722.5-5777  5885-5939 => 0.98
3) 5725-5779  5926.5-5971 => 1.04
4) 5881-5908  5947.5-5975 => 1.13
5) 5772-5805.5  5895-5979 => 1.07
